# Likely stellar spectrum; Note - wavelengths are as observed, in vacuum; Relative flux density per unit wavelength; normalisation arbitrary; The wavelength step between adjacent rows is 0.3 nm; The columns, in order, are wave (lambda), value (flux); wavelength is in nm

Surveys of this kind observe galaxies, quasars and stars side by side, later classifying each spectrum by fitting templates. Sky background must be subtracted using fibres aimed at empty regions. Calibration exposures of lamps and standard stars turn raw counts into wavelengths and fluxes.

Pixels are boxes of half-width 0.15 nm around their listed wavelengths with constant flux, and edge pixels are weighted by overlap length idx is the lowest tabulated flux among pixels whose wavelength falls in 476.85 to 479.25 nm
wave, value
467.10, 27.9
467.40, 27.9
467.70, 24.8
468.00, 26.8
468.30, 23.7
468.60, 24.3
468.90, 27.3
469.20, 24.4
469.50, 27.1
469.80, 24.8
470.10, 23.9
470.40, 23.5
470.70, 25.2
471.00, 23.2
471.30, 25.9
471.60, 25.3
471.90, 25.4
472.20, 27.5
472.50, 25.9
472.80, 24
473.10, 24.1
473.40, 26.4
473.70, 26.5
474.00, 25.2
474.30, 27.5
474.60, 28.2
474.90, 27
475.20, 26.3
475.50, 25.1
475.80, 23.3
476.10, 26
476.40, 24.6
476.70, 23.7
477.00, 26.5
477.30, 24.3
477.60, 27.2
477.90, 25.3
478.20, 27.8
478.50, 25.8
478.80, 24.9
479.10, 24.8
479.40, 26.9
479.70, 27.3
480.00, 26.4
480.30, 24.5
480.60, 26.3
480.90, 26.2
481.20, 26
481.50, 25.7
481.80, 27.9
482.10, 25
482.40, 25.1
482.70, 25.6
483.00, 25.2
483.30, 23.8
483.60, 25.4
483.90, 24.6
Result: 24.3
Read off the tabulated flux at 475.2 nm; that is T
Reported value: 26.3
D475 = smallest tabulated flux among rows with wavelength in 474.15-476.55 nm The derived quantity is 23.3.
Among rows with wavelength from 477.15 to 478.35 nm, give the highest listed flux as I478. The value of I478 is 27.8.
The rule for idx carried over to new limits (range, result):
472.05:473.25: 24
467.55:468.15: 24.8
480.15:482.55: 24.5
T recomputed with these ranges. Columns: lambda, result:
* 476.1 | 26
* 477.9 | 25.3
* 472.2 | 27.5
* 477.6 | 27.2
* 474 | 25.2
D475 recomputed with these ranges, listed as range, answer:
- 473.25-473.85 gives 26.4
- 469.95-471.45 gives 23.2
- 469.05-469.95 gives 24.4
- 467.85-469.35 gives 23.7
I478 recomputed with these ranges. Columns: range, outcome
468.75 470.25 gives 27.3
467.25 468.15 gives 27.9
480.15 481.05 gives 26.3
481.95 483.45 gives 25.6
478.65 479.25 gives 24.9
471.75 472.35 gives 27.5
